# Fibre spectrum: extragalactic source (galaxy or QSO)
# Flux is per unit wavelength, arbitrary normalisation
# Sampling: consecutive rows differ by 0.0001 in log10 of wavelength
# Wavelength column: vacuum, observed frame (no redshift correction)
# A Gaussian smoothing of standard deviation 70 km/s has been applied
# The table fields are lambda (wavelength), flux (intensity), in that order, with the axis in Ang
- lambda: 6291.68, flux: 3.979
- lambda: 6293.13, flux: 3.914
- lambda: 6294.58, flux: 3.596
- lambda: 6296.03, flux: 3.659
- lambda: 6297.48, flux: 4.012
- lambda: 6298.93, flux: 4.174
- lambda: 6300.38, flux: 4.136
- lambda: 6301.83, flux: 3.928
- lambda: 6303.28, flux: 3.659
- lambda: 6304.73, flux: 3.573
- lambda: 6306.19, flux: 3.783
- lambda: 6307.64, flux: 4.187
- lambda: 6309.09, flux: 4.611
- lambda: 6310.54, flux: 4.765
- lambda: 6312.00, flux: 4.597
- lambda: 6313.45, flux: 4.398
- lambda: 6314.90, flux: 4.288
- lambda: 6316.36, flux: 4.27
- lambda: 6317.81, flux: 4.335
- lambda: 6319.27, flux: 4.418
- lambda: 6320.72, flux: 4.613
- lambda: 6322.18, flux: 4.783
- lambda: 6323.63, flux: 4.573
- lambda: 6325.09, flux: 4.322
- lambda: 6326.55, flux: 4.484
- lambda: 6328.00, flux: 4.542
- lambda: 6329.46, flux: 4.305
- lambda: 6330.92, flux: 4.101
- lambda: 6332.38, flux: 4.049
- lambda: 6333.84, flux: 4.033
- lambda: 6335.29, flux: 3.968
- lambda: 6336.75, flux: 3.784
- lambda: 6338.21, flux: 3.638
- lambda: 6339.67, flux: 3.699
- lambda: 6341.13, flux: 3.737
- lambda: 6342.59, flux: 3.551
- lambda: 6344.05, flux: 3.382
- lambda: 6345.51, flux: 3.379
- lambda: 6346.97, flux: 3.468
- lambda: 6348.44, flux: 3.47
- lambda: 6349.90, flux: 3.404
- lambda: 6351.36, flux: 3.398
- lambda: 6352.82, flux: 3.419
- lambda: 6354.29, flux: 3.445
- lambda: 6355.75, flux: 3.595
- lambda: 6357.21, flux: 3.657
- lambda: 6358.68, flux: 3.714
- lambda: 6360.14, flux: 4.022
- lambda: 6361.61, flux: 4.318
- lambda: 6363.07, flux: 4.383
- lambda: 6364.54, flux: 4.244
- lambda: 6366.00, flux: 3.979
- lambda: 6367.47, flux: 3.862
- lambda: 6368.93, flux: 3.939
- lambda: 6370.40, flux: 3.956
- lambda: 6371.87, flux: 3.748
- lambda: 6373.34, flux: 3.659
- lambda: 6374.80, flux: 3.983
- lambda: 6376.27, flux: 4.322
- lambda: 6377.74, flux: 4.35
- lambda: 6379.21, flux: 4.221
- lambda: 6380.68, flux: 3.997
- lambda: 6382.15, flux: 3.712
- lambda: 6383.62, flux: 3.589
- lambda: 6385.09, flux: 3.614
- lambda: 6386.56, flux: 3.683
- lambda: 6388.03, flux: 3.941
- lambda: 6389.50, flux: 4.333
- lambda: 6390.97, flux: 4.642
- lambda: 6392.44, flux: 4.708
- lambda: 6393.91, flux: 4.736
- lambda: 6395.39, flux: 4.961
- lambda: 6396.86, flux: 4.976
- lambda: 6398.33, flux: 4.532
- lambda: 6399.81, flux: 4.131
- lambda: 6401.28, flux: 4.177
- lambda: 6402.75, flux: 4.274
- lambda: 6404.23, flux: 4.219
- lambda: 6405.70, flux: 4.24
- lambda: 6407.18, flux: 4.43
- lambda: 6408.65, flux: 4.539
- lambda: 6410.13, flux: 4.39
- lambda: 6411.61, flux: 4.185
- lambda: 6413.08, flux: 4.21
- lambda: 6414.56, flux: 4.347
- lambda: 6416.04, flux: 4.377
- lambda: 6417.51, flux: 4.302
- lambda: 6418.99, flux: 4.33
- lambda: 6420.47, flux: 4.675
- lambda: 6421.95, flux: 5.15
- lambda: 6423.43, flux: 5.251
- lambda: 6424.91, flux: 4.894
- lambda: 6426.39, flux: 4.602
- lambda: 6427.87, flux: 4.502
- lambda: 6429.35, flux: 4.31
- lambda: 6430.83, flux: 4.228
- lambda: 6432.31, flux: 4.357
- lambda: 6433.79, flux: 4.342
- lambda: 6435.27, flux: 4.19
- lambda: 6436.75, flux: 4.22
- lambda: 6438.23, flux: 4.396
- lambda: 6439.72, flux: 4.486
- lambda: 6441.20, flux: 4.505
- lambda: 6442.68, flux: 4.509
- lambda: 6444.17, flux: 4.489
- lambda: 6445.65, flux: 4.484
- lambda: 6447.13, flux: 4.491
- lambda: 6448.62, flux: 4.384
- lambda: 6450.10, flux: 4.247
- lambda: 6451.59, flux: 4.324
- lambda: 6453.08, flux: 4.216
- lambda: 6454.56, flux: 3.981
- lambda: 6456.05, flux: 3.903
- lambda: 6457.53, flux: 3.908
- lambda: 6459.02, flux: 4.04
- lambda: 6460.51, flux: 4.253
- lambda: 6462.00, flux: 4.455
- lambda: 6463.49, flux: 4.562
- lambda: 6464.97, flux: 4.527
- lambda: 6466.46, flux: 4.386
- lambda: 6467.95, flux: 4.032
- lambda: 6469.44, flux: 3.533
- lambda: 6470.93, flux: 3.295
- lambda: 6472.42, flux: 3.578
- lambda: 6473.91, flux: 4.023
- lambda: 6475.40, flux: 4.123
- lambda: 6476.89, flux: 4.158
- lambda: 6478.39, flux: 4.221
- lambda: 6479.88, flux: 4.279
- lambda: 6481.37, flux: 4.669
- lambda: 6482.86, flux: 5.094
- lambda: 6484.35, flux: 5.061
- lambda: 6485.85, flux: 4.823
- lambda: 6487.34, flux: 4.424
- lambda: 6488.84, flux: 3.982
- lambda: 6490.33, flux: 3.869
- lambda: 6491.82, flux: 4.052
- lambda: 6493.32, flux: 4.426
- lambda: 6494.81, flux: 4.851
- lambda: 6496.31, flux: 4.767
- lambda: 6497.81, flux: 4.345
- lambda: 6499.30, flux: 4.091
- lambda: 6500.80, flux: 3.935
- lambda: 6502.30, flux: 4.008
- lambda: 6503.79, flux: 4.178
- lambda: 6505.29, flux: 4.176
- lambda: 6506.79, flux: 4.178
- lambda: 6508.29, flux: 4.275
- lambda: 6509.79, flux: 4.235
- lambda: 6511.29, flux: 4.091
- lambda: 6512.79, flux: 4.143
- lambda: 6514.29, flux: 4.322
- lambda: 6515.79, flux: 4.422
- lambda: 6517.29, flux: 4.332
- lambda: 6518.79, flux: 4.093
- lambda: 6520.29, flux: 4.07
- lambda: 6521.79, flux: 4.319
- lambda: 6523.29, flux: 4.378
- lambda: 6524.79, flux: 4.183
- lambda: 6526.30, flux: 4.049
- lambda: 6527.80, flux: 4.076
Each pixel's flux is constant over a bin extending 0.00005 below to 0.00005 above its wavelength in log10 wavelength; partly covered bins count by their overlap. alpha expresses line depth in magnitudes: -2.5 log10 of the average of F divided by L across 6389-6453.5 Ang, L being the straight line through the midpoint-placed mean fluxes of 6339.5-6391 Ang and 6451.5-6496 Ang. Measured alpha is -0.11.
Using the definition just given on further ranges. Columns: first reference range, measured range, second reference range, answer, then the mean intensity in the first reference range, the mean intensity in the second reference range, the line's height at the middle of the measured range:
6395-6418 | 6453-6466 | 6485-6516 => 0.03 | 4.39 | 4.26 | 4.32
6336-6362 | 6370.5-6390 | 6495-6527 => -0.06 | 3.61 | 4.23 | 3.73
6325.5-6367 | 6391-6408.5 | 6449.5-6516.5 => -0.13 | 3.83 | 4.23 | 3.99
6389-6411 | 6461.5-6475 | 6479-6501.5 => 0.11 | 4.48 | 4.44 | 4.45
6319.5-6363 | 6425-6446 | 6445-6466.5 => -0.05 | 3.9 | 4.27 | 4.21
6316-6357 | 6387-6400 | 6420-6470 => -0.10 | 3.93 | 4.38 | 4.16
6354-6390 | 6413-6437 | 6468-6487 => -0.11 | 3.93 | 4.23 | 4.09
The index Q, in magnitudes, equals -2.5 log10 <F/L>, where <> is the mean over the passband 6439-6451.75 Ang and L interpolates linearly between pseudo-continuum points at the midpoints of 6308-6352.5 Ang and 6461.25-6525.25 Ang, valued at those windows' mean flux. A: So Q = -0.060 mag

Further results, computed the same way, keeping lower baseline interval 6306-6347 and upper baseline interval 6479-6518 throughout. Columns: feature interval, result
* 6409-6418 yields -0.02 mag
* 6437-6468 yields -0.01 mag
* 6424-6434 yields -0.05 mag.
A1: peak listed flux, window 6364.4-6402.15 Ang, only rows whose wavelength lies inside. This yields 4.976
